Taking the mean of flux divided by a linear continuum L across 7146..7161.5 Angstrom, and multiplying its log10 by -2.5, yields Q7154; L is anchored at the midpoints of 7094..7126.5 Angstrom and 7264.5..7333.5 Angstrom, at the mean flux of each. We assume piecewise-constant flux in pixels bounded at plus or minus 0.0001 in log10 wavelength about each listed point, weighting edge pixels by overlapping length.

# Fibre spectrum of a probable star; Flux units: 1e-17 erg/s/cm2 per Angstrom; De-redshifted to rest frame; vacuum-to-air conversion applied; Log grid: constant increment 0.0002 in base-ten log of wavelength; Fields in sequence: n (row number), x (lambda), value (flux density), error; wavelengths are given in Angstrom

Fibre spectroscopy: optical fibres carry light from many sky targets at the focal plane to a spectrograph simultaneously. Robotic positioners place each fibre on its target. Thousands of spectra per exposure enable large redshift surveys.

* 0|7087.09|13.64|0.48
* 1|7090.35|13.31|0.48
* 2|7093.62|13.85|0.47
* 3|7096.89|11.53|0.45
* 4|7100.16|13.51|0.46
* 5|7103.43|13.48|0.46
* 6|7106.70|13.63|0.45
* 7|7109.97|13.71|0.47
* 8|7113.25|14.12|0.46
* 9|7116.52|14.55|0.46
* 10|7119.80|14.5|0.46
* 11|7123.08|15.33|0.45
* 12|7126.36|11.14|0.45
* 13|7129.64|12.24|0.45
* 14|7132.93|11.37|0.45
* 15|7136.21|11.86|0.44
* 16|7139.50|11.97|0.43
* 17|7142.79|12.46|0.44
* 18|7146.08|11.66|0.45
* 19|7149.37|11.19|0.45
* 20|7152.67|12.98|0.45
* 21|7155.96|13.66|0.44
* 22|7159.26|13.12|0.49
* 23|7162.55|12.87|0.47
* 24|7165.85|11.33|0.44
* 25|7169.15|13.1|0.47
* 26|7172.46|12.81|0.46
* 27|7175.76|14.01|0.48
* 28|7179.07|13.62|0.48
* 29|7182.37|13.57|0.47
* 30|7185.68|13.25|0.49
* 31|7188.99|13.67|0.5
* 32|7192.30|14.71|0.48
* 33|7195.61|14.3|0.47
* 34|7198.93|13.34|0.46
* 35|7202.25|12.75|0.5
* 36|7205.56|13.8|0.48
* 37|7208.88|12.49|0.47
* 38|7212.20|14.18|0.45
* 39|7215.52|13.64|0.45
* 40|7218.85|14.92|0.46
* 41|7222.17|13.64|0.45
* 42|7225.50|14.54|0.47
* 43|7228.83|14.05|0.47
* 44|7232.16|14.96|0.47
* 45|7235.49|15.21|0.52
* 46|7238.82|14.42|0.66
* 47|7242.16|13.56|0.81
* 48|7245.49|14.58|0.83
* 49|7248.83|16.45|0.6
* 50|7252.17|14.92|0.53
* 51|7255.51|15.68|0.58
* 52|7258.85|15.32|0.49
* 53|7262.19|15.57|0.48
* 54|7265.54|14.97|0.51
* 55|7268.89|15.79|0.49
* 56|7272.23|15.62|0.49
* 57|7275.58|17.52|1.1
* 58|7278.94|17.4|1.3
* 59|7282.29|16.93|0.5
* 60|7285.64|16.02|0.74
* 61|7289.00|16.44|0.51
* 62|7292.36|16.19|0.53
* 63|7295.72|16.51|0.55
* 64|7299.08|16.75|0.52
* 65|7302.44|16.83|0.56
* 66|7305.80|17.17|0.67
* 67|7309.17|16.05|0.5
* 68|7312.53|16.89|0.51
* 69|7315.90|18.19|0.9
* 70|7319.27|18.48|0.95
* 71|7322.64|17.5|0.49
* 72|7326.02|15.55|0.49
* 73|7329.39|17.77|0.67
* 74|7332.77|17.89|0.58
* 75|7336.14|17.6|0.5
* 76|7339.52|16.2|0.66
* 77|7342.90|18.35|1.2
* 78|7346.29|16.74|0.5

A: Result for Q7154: 0.142 mag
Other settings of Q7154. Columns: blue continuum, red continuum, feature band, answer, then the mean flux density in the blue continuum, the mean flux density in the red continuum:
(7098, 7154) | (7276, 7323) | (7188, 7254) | 0.067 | 12.9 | 17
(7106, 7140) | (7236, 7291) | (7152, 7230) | 0.067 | 13.2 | 15.7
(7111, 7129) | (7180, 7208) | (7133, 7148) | 0.158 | 13.8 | 13.6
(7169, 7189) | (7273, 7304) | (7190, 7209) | 0.030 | 13.4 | 16.7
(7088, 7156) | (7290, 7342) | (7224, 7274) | 0.041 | 12.9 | 17.1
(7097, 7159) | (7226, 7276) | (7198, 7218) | 0.075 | 12.9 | 15.2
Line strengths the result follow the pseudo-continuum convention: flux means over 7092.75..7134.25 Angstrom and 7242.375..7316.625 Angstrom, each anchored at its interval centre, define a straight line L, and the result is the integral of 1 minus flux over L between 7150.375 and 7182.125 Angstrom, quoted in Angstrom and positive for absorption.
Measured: 2.6 Angstrom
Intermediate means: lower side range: 13.3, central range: 13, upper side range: 16.2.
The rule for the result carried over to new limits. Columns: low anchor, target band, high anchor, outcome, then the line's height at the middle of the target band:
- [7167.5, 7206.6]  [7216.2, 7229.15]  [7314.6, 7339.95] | 0.3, 14.6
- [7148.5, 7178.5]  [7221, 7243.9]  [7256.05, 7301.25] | 0.8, 14.9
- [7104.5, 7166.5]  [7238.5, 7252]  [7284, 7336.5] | 0.6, 15.4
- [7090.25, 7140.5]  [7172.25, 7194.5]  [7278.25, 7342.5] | 1.2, 14.5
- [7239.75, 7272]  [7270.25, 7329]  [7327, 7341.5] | -1.7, 16.4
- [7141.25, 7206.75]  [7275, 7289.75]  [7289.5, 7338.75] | -0.6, 16.2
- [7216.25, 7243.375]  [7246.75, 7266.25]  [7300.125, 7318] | -0.3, 15.3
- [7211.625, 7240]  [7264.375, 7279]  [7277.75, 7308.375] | -0.2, 15.9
